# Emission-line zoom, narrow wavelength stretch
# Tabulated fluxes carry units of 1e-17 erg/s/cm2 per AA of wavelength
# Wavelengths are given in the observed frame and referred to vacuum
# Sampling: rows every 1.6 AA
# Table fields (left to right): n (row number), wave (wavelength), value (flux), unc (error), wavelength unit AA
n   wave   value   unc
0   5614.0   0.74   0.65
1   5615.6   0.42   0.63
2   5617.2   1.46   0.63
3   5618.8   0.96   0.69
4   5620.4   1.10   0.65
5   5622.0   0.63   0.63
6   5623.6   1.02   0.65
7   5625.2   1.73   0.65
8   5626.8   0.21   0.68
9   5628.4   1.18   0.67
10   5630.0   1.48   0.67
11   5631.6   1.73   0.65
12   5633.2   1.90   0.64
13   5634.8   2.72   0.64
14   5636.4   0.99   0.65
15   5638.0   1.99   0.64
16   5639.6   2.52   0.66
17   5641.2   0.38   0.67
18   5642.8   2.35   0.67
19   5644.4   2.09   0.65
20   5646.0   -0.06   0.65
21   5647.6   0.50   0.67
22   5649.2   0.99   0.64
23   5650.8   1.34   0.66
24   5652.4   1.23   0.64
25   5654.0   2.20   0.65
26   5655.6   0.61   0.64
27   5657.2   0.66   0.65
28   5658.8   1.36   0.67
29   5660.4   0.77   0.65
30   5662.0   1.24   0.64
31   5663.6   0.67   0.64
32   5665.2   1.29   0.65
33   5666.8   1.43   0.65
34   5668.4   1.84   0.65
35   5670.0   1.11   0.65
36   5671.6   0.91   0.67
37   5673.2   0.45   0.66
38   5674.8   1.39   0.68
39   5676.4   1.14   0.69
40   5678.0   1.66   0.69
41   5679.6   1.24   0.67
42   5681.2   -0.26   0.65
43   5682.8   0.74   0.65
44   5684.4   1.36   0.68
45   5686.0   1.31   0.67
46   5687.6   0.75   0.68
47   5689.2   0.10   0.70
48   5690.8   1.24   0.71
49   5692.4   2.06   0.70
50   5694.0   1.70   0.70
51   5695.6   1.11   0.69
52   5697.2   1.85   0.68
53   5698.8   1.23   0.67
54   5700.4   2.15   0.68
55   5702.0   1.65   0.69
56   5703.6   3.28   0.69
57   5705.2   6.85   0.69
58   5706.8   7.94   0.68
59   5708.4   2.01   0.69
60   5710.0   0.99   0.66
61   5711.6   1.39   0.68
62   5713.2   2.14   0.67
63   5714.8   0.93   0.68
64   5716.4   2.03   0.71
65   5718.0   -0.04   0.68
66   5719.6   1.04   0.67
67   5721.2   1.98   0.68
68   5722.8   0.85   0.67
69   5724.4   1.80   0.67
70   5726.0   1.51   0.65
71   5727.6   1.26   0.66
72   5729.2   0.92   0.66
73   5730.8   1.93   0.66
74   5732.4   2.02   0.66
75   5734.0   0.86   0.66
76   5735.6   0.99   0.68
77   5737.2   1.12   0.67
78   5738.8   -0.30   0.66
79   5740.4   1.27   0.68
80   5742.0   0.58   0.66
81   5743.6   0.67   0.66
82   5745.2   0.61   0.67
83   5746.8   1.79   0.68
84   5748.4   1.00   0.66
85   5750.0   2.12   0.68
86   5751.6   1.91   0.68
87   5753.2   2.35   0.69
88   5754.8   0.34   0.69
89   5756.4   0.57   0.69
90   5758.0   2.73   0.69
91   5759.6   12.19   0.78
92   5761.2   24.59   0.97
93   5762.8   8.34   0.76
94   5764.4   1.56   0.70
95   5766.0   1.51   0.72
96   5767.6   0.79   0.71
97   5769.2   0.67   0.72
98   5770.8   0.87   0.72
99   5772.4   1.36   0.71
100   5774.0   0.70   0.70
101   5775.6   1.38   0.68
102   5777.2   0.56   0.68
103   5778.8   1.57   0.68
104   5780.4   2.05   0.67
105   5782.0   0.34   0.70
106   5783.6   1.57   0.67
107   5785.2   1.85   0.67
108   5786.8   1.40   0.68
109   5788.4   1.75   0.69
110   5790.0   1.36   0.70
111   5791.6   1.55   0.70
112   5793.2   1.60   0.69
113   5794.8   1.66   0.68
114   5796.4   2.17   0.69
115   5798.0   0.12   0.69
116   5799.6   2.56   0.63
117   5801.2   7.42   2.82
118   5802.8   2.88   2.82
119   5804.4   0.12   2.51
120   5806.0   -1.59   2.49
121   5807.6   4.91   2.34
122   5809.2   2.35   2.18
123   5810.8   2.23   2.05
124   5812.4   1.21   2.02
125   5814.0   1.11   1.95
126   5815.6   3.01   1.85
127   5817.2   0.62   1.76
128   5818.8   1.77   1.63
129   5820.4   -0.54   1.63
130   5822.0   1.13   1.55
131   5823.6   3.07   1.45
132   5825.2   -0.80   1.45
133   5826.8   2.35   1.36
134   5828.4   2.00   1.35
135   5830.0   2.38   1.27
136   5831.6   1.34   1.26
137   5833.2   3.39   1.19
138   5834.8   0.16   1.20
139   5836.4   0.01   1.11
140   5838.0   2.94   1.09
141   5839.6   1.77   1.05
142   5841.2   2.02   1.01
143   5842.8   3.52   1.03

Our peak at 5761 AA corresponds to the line [O III]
